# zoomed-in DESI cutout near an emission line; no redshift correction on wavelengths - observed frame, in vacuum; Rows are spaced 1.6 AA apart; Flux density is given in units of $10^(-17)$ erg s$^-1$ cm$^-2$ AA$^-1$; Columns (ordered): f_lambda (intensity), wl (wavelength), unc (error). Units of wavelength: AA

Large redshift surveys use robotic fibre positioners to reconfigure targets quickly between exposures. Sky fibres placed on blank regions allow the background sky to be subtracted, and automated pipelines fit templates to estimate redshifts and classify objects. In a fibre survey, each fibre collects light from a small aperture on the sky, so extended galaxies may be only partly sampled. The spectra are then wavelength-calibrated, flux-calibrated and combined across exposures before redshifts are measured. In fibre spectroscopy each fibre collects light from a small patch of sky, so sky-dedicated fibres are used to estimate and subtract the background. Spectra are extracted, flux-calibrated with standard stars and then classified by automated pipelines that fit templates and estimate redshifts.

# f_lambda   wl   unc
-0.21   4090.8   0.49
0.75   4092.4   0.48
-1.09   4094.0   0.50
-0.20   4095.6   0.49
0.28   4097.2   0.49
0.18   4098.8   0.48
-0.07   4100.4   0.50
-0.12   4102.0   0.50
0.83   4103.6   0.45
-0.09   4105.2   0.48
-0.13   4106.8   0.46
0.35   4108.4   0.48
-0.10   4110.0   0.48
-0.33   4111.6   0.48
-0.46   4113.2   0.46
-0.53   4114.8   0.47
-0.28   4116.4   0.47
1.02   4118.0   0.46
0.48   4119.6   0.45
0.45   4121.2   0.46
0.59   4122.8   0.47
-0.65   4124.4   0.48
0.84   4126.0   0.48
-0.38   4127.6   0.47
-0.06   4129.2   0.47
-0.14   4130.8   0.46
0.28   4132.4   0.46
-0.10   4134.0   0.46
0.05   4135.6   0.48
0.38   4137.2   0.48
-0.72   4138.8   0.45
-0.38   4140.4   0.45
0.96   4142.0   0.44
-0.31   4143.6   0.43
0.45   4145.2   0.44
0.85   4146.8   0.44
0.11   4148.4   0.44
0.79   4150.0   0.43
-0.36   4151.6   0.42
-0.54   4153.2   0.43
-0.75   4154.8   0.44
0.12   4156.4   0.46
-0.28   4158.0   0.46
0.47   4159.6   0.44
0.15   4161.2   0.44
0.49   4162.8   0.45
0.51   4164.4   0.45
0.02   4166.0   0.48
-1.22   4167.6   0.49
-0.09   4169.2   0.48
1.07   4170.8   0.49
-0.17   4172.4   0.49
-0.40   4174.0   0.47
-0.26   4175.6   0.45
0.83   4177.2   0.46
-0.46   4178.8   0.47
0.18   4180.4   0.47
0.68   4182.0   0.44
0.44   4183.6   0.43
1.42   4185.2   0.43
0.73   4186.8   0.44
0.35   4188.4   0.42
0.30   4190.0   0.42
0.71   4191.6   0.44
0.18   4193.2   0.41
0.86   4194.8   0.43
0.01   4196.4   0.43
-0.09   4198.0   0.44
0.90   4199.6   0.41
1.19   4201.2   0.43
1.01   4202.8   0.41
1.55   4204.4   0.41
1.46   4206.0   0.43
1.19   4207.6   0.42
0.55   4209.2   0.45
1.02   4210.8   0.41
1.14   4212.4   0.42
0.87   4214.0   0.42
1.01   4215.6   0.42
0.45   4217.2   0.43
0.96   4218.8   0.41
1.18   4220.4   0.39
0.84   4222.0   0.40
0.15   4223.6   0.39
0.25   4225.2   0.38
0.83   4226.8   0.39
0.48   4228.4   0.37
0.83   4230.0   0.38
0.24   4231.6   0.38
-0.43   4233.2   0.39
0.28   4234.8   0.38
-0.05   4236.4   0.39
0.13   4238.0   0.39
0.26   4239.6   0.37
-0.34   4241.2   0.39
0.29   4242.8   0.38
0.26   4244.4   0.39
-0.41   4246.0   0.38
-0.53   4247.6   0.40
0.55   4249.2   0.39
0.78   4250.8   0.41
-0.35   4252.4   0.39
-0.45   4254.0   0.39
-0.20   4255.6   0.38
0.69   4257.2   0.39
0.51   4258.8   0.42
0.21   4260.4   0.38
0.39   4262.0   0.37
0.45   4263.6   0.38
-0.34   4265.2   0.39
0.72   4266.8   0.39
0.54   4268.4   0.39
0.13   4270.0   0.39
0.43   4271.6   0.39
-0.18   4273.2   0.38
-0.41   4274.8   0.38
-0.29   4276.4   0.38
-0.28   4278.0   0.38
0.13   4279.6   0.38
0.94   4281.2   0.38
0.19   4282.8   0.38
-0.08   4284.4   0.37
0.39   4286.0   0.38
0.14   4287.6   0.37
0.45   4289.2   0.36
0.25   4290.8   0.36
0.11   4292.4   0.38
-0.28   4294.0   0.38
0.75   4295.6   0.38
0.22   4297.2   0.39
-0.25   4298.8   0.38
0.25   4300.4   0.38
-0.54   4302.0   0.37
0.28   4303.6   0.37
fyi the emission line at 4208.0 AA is C IV 1549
